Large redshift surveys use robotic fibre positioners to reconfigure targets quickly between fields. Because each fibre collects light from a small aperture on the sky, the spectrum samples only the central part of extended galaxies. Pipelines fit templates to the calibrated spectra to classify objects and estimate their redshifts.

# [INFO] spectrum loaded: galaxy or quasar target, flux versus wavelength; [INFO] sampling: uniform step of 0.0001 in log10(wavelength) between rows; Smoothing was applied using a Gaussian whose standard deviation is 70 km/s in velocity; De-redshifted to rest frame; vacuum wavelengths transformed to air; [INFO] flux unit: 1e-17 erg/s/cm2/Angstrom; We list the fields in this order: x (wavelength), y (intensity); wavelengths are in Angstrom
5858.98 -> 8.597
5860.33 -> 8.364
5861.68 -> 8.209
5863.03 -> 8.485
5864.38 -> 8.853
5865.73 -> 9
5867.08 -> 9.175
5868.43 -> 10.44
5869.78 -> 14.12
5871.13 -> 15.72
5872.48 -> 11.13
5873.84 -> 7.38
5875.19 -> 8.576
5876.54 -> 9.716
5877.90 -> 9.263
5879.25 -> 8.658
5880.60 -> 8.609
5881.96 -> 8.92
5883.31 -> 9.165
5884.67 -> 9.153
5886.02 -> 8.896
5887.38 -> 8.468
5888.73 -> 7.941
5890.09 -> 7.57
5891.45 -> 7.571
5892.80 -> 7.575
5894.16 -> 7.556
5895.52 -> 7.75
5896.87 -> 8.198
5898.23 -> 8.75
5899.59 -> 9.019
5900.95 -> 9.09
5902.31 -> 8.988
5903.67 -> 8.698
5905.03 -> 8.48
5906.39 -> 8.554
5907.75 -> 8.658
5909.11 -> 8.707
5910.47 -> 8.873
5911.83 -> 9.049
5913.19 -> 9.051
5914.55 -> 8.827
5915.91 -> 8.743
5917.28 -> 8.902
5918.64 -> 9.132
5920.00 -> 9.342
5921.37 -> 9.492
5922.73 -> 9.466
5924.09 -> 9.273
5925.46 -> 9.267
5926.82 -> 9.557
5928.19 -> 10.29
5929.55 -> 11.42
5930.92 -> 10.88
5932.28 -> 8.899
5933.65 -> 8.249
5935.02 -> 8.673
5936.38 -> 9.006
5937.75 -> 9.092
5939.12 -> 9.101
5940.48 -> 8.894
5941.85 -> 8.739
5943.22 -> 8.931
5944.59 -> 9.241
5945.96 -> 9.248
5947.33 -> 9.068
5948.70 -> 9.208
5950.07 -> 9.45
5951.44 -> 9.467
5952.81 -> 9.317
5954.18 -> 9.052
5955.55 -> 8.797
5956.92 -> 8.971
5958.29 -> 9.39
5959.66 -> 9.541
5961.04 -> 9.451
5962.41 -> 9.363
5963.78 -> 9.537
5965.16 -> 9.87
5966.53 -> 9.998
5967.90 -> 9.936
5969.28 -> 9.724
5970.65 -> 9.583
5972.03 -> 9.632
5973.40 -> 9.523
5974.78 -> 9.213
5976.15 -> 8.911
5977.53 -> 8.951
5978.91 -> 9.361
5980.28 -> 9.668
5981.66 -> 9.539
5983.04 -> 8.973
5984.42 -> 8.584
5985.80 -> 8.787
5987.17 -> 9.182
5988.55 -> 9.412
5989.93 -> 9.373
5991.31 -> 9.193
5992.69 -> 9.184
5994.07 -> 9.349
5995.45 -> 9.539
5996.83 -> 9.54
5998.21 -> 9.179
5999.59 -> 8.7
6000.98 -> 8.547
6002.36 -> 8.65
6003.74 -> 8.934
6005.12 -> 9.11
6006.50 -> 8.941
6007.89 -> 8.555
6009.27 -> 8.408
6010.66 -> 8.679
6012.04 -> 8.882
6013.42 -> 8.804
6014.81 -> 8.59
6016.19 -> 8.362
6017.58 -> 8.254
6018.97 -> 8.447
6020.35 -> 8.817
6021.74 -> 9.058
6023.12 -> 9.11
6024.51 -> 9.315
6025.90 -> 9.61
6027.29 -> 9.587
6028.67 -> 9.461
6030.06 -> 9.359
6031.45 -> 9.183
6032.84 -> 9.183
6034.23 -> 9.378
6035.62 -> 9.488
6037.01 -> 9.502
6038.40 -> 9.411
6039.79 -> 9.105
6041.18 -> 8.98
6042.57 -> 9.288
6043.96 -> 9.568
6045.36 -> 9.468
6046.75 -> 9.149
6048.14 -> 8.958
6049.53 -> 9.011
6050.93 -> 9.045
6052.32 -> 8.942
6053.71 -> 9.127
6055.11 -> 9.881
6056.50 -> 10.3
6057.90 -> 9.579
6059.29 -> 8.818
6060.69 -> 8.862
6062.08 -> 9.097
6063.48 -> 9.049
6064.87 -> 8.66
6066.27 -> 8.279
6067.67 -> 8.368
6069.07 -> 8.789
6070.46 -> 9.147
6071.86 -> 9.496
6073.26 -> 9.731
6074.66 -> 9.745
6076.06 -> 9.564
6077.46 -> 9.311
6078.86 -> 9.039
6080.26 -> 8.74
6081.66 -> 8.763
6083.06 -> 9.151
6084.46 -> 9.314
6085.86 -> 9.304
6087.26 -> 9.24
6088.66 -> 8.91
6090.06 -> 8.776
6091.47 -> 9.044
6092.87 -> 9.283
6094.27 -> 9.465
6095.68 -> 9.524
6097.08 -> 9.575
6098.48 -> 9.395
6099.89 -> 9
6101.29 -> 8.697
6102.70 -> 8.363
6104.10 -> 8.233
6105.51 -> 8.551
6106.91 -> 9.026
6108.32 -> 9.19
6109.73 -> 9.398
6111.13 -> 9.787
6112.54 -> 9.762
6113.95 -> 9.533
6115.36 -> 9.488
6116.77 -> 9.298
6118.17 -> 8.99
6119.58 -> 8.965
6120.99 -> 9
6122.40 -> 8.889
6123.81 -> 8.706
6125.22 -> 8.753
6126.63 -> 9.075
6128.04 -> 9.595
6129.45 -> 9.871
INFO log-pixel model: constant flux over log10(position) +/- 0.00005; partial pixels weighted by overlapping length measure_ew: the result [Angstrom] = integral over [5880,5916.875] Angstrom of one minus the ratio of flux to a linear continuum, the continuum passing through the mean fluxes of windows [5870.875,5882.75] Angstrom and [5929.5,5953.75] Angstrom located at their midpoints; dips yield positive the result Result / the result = 3.46 Angstrom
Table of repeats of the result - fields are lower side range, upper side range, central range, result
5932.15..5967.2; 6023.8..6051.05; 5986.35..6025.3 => 1.4 Angstrom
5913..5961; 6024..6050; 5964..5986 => -0.3 Angstrom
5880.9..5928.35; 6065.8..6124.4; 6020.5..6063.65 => -1.3 Angstrom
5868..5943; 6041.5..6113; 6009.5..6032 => 0.5 Angstrom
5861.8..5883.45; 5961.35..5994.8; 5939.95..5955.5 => 0.6 Angstrom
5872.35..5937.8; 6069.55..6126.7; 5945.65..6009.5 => -1.8 Angstrom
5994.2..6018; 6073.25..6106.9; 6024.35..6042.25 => -0.9 Angstrom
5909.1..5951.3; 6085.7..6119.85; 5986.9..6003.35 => 0.1 Angstrom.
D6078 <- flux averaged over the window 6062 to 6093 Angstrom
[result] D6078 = 9.07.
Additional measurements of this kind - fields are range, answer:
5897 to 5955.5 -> 9.13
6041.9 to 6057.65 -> 9.34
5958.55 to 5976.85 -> 9.55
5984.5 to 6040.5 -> 9.05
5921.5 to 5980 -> 9.37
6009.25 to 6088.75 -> 9.12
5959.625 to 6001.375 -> 9.33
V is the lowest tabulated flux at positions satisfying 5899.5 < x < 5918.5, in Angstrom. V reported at 8.48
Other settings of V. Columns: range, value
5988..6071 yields 8.254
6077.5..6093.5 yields 8.74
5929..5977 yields 8.249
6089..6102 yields 8.697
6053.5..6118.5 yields 8.233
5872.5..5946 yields 7.38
